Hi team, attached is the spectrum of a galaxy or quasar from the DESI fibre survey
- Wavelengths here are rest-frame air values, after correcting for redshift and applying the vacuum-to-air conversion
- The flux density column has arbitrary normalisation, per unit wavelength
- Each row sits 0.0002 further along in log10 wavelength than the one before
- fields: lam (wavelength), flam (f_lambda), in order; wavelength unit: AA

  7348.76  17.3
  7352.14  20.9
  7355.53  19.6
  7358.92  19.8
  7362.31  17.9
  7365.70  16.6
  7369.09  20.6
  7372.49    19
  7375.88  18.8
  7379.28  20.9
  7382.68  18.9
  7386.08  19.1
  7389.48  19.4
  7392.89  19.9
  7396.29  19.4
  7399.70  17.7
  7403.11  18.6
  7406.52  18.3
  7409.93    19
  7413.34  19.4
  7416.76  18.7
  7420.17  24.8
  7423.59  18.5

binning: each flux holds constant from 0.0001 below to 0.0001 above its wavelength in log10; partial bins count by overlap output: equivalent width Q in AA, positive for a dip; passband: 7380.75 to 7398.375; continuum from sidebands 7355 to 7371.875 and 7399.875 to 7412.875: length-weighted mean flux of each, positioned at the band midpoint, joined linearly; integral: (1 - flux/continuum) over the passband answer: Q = -0.6 AA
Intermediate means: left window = 18.9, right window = 18.6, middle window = 19.3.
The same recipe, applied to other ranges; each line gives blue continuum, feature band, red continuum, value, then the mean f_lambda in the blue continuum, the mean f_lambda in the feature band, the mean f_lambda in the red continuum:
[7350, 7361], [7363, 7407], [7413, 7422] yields 3.2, 19.9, 19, 21.2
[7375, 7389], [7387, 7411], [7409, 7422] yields 1.3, 19.5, 18.9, 20.5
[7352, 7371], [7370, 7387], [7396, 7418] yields -0.4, 19.1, 19.4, 18.7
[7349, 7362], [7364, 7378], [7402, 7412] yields 0.3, 19.6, 18.8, 18.7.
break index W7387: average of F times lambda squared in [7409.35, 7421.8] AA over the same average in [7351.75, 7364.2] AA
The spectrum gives 1.08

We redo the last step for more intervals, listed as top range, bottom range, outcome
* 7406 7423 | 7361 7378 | 1.09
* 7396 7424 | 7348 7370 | 1.04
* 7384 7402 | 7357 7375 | 1.02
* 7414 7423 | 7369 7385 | 1.09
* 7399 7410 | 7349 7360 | 0.94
